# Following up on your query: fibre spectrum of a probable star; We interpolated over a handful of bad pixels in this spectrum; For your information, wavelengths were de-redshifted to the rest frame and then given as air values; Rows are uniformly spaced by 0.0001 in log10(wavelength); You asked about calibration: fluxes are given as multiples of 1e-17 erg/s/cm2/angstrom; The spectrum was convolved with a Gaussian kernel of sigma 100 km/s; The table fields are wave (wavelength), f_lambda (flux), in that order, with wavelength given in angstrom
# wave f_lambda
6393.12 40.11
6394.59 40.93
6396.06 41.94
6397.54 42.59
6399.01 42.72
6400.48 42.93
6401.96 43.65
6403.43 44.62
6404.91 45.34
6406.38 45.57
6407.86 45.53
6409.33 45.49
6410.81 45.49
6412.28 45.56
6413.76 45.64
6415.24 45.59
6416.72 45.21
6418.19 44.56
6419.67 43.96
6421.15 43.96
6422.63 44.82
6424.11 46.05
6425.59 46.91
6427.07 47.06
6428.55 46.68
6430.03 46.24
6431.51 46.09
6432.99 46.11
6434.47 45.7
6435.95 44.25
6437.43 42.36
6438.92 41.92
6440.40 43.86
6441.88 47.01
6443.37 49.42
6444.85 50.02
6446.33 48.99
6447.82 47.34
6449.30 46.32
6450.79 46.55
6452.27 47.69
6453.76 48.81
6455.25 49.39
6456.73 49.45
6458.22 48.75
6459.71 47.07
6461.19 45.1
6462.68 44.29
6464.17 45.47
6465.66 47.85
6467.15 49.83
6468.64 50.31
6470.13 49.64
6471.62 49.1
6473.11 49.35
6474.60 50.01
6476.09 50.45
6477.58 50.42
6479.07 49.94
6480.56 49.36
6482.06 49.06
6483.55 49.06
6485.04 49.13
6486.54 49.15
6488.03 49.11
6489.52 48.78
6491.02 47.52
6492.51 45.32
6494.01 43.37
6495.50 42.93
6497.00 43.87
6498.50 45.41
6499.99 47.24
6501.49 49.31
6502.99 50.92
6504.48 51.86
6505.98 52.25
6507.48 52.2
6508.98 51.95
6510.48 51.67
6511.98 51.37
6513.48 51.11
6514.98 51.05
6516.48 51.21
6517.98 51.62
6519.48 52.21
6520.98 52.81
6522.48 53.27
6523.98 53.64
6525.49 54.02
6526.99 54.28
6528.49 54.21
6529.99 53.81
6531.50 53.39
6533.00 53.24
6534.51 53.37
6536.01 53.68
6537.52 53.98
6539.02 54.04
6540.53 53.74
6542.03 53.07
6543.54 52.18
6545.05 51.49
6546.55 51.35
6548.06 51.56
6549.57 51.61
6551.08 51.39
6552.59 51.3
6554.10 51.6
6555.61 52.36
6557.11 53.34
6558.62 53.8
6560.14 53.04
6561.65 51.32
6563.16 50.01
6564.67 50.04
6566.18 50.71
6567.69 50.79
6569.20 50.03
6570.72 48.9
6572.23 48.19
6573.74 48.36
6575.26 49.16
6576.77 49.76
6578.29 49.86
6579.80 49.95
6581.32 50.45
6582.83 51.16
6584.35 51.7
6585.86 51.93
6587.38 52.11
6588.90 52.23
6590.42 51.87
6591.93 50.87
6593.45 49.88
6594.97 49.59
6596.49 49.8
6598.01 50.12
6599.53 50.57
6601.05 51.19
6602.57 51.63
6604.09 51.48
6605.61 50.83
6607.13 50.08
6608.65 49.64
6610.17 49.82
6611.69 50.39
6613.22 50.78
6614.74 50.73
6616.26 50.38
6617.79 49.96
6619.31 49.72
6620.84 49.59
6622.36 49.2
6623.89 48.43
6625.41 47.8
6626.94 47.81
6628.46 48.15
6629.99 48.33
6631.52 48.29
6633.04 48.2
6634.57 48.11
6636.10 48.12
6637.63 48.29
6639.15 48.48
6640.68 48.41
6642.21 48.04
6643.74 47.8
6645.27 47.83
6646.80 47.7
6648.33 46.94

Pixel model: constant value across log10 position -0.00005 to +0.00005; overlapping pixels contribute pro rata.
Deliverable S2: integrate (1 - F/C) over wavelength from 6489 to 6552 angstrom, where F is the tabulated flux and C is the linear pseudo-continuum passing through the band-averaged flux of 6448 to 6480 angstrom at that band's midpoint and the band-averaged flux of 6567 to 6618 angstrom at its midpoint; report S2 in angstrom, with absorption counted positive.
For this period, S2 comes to -2.4 angstrom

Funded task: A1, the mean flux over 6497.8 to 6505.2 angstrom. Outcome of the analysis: 49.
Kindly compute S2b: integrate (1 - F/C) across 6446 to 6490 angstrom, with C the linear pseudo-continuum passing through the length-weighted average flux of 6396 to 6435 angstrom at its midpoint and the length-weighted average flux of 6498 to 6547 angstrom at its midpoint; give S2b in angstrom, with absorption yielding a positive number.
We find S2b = 0.0 angstrom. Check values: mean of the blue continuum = 45.1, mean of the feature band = 48.5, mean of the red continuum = 52.2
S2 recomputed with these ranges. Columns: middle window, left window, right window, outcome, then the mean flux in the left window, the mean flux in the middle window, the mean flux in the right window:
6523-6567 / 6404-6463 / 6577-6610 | -2.9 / 46.2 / 52.6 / 50.8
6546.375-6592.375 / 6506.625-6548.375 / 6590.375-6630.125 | 0.3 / 52.7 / 51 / 49.9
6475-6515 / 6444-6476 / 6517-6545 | 1.4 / 48.2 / 49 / 53.3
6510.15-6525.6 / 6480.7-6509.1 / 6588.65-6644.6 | -1.1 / 48.3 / 52.1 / 49.6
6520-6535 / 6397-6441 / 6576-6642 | -1.8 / 44.9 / 53.6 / 49.9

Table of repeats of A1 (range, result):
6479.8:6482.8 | 49.1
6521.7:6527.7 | 53.8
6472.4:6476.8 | 50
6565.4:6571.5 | 50.1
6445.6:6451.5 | 47.3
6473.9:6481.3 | 50.1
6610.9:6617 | 50.6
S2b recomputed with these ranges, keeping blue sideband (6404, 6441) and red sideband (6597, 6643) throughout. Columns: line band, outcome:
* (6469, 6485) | -1.1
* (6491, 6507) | -0.2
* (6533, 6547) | -1.6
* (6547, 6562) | -1.3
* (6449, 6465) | -0.4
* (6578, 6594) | -0.8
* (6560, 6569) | -0.5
